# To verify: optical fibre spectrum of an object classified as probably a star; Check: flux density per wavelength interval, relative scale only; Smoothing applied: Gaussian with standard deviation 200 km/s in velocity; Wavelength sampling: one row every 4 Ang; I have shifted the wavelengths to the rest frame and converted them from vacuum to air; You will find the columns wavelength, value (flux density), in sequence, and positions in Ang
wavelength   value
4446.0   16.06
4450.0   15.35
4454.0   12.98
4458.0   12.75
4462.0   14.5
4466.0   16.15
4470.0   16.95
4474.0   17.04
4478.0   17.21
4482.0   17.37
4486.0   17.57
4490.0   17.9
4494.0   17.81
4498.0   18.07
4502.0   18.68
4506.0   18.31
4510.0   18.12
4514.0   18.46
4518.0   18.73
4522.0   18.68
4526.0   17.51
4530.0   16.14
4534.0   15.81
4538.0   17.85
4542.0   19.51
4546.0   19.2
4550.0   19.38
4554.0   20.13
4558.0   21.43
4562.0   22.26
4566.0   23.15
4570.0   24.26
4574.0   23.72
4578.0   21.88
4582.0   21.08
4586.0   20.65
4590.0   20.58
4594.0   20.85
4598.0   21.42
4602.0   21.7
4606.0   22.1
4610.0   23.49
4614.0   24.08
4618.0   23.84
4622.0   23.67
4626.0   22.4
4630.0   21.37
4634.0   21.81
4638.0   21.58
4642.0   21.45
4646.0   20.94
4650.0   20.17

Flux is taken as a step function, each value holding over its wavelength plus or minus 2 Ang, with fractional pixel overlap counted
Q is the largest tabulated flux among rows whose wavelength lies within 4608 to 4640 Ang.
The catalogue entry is 24.08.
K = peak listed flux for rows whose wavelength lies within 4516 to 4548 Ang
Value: 19.51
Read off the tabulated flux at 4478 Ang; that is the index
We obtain 17.21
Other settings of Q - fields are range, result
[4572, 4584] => 23.72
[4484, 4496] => 17.9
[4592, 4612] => 23.49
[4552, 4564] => 22.26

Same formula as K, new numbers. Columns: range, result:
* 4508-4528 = 18.73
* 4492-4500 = 18.07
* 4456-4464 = 14.5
